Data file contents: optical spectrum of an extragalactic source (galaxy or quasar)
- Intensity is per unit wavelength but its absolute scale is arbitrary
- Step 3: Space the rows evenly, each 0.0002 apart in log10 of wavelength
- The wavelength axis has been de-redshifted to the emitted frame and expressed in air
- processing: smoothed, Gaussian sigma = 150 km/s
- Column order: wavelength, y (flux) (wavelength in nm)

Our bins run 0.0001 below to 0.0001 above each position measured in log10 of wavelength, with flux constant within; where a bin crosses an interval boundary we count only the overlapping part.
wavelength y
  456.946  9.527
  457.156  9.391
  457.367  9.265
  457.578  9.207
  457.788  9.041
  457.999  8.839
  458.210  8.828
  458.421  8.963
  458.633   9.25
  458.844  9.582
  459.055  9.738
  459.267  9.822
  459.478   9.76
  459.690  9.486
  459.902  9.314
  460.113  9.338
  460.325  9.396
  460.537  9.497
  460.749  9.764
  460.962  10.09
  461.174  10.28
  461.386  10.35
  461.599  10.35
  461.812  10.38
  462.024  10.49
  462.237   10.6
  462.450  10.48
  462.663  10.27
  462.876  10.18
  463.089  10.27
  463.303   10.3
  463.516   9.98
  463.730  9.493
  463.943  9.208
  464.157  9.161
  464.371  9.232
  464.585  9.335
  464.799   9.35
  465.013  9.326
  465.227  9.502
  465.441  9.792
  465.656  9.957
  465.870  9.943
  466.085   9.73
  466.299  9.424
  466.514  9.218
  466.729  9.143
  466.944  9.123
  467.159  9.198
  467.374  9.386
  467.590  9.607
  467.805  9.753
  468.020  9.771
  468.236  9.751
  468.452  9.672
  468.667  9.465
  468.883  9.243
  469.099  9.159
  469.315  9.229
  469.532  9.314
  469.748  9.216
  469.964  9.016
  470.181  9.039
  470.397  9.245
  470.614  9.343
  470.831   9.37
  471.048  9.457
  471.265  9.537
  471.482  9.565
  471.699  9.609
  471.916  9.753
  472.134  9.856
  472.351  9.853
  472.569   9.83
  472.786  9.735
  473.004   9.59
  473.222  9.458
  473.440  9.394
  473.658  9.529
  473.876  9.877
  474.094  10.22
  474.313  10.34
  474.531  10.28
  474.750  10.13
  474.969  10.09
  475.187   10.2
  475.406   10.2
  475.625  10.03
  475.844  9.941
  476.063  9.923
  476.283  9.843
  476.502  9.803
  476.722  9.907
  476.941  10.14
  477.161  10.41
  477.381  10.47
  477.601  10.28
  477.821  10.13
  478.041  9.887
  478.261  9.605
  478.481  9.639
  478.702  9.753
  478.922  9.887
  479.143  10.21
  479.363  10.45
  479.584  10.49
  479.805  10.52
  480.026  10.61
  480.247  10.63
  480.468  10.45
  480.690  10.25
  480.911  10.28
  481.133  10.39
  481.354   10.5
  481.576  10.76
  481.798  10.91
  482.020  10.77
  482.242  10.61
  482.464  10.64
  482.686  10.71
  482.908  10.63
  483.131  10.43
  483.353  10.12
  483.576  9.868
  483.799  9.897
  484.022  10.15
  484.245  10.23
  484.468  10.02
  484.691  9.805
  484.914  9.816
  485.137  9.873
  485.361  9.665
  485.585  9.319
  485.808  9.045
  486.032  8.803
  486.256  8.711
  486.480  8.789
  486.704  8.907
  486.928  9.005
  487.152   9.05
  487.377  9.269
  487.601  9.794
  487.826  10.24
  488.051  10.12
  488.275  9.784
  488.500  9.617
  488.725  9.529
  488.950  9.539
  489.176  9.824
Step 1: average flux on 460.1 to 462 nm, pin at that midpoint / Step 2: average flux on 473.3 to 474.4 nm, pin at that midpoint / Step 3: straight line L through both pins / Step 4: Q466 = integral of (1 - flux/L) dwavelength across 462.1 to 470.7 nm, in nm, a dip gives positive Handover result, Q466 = 0.321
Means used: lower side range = 9.99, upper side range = 9.85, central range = 9.56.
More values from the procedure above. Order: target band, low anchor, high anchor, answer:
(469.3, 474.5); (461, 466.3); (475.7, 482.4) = 0.27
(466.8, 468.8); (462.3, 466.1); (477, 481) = 0.07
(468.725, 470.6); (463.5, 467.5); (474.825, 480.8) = 0.09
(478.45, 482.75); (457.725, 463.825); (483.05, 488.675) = -0.35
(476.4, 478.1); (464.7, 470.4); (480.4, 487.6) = -0.07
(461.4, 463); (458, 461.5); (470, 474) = -0.14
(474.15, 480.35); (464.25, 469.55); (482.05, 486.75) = -0.29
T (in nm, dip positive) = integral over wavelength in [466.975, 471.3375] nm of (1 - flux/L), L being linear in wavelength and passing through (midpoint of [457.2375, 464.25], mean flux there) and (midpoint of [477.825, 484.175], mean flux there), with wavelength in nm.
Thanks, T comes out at 0.26 nm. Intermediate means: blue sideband 9.73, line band 9.38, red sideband 10.3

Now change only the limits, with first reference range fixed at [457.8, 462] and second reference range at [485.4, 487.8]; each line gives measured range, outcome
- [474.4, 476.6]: -0.17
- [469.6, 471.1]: 0.03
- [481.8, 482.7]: -0.15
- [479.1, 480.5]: -0.19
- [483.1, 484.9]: -0.17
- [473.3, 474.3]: -0.05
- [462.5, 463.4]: -0.06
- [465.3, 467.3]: 0.00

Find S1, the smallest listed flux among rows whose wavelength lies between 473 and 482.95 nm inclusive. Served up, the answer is 9.394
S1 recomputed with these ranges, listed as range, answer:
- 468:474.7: 9.016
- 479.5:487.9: 8.711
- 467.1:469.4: 9.159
